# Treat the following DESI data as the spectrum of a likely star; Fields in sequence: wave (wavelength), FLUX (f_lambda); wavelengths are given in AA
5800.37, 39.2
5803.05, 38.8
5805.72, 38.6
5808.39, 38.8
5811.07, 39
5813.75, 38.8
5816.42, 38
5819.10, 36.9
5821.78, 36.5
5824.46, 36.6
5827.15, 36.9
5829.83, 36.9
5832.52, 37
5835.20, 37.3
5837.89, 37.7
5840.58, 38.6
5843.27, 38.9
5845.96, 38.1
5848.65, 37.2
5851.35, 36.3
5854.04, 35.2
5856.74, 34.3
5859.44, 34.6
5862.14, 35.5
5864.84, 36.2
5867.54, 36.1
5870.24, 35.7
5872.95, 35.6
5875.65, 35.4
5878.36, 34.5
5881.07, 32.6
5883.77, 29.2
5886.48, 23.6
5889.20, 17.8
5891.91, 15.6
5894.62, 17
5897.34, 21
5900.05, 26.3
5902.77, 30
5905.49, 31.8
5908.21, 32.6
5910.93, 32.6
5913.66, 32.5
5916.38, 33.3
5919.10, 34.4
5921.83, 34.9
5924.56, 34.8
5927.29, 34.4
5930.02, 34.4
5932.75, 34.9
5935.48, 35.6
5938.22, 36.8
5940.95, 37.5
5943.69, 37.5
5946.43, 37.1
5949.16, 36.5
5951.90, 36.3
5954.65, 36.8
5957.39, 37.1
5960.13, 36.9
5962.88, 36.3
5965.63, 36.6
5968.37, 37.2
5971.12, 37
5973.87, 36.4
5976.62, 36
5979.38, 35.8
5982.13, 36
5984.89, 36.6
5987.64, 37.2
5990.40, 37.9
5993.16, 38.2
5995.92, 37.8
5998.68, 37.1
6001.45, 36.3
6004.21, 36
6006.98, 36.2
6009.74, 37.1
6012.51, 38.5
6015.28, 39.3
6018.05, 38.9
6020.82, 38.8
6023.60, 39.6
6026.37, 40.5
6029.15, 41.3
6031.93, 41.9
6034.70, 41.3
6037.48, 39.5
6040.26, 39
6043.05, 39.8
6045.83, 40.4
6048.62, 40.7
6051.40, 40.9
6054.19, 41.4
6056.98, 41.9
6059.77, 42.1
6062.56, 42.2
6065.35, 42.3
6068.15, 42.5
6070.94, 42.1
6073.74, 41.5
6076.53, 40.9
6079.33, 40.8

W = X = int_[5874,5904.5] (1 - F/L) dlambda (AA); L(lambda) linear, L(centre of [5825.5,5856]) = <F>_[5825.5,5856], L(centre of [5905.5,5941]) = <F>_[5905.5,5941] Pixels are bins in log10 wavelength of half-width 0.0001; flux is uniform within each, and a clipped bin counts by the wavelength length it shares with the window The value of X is 8.28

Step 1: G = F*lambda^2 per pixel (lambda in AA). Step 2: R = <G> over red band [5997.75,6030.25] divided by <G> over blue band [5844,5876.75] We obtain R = 1.12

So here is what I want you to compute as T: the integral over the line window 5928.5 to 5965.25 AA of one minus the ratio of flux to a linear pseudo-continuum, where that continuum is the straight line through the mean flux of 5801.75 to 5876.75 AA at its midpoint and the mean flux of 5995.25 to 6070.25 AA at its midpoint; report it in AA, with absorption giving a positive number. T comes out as 2.02 AA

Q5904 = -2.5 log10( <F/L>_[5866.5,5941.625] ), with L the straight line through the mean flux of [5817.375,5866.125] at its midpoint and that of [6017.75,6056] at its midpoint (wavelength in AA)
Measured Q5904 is 0.22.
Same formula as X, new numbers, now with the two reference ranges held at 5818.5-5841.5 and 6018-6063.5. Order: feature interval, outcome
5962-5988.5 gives 2.0 AA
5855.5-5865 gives 0.7 AA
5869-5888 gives 2.9 AA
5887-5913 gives 8.9 AA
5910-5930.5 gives 2.5 AA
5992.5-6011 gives 1.4 AA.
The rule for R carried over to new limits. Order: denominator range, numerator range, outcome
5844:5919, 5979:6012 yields 1.23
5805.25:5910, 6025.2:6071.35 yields 1.31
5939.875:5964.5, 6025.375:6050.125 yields 1.13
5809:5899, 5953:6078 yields 1.22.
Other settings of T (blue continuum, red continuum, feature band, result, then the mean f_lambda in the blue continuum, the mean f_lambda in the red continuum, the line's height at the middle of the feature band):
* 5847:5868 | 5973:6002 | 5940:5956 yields -0.2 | 35.7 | 36.9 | 36.5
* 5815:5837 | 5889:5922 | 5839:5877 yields -3.4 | 37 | 27.8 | 33.3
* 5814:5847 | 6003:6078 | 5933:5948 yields 0.8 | 37.5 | 40.3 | 38.9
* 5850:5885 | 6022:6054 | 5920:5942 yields 0.9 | 34.7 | 40.5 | 36.9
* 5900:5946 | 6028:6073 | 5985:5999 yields 0.1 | 34.1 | 41.2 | 37.9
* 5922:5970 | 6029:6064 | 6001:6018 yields 0.8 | 36.2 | 40.9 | 39.2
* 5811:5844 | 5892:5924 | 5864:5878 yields -1.1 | 37.5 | 29.3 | 33.1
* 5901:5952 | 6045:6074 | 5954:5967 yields -0.1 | 34.5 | 41.7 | 36.3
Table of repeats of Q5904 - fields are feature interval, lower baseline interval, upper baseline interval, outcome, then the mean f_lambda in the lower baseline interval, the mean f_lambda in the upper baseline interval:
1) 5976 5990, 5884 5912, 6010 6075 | -0.07 mag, 24.9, 40.6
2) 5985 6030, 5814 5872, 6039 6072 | 0.06 mag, 36.7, 41.3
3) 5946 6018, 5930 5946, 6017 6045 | 0.03 mag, 36.3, 40.1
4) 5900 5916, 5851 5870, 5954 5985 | 0.14 mag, 35.4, 36.6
